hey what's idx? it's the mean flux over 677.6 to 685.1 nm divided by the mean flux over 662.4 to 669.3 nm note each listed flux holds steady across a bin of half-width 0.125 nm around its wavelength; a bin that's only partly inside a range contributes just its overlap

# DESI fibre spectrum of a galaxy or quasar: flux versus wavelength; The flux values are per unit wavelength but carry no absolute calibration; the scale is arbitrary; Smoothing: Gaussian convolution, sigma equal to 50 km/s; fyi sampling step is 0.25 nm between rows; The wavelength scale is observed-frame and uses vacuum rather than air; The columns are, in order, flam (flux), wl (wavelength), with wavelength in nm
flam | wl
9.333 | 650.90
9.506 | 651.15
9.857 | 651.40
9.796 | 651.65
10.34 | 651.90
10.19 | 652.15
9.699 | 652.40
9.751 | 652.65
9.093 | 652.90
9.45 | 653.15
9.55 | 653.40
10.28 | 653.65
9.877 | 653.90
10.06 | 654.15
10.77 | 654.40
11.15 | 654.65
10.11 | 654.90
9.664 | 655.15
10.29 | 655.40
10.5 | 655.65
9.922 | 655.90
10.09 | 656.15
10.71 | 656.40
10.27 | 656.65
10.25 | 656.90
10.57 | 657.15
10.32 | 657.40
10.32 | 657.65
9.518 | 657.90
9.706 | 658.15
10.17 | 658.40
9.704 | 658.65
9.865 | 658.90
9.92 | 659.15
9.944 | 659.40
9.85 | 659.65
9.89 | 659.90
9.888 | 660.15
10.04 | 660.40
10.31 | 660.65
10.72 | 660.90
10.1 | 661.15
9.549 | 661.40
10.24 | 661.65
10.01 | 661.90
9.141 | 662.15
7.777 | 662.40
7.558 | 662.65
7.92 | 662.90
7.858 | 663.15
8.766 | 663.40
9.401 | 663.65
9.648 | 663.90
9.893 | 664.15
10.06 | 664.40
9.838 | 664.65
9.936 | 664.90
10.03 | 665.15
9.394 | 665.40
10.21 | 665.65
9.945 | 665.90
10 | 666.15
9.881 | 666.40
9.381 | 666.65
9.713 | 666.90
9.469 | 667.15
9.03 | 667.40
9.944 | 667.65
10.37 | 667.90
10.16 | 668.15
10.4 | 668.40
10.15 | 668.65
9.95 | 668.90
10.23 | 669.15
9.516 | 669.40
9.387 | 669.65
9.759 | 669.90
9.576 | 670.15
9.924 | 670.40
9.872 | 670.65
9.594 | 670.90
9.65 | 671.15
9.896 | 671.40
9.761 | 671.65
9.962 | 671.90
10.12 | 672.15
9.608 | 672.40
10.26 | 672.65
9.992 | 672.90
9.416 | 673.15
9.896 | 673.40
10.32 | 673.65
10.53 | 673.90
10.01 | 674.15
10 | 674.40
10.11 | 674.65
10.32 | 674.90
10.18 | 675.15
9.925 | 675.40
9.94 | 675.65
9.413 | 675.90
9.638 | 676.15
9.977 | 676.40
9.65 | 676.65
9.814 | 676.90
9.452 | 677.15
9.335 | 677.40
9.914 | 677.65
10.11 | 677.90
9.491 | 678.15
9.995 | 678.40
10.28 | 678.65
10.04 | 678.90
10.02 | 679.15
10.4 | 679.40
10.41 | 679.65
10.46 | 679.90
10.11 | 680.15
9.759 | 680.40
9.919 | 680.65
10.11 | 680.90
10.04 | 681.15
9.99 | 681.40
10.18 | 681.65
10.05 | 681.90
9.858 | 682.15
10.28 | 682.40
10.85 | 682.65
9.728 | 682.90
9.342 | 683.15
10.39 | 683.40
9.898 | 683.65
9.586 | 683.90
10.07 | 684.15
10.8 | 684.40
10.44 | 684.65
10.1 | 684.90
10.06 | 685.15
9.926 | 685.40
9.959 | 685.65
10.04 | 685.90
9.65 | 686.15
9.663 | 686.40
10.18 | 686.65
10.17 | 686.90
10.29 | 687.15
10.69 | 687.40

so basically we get 1.1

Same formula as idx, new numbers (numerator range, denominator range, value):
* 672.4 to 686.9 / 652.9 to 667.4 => 1.02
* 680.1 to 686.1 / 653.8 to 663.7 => 1.02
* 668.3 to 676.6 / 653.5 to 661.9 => 0.98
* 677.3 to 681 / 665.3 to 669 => 1.02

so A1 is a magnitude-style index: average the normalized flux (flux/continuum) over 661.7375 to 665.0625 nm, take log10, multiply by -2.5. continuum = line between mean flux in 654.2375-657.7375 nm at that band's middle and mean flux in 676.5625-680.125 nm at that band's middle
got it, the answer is 0.13 mag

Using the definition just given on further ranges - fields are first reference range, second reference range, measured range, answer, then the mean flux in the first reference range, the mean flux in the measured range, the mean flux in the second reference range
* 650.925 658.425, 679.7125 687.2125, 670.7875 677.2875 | 0.02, 10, 9.9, 10.1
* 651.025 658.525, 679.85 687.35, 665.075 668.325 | 0.03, 10.1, 9.82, 10.1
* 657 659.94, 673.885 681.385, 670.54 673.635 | 0.01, 9.99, 9.85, 9.97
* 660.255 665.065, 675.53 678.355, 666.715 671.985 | -0.03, 9.42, 9.82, 9.71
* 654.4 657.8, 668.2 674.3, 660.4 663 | 0.09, 10.3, 9.38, 9.91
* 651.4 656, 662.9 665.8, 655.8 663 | -0.01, 10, 9.81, 9.48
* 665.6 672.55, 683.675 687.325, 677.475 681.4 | -0.01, 9.84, 10.1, 10.1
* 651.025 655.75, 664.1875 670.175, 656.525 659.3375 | -0.01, 9.99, 10.1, 9.85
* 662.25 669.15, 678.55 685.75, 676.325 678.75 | 0.02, 9.52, 9.79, 10.1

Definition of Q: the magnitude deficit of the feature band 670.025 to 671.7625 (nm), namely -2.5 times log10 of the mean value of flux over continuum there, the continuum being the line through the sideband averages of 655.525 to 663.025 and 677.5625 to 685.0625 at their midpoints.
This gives 0.023 mag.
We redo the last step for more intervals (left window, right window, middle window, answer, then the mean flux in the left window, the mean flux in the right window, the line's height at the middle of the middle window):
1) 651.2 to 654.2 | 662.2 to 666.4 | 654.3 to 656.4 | -0.07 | 9.81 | 9.28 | 9.69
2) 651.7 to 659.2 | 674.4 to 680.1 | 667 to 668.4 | 0.02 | 10.1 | 9.95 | 10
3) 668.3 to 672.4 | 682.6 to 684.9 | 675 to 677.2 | 0.02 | 9.85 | 10.1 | 9.96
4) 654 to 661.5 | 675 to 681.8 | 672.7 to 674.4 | 0.00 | 10.1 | 9.95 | 9.99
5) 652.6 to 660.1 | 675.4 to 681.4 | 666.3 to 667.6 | 0.05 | 10.1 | 9.93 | 9.99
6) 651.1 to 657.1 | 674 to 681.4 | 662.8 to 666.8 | 0.06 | 10.1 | 9.96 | 10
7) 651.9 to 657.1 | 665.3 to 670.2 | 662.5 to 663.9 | 0.18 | 10.1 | 9.83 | 9.92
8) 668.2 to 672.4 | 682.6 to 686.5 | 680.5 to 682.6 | -0.01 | 9.86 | 10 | 9.98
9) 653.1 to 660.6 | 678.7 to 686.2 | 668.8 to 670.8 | 0.04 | 10.1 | 10.1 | 10.1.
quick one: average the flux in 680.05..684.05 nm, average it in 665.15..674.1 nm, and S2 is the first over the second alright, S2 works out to 1.01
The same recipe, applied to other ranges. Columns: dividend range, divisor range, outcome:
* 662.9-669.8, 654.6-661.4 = 0.96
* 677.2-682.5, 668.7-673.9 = 1.02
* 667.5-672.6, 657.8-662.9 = 1.02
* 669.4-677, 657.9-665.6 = 1.03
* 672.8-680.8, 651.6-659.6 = 0.99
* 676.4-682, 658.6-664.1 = 1.05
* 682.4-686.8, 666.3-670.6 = 1.02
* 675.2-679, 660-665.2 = 1.04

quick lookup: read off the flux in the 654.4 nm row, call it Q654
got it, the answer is 10.77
